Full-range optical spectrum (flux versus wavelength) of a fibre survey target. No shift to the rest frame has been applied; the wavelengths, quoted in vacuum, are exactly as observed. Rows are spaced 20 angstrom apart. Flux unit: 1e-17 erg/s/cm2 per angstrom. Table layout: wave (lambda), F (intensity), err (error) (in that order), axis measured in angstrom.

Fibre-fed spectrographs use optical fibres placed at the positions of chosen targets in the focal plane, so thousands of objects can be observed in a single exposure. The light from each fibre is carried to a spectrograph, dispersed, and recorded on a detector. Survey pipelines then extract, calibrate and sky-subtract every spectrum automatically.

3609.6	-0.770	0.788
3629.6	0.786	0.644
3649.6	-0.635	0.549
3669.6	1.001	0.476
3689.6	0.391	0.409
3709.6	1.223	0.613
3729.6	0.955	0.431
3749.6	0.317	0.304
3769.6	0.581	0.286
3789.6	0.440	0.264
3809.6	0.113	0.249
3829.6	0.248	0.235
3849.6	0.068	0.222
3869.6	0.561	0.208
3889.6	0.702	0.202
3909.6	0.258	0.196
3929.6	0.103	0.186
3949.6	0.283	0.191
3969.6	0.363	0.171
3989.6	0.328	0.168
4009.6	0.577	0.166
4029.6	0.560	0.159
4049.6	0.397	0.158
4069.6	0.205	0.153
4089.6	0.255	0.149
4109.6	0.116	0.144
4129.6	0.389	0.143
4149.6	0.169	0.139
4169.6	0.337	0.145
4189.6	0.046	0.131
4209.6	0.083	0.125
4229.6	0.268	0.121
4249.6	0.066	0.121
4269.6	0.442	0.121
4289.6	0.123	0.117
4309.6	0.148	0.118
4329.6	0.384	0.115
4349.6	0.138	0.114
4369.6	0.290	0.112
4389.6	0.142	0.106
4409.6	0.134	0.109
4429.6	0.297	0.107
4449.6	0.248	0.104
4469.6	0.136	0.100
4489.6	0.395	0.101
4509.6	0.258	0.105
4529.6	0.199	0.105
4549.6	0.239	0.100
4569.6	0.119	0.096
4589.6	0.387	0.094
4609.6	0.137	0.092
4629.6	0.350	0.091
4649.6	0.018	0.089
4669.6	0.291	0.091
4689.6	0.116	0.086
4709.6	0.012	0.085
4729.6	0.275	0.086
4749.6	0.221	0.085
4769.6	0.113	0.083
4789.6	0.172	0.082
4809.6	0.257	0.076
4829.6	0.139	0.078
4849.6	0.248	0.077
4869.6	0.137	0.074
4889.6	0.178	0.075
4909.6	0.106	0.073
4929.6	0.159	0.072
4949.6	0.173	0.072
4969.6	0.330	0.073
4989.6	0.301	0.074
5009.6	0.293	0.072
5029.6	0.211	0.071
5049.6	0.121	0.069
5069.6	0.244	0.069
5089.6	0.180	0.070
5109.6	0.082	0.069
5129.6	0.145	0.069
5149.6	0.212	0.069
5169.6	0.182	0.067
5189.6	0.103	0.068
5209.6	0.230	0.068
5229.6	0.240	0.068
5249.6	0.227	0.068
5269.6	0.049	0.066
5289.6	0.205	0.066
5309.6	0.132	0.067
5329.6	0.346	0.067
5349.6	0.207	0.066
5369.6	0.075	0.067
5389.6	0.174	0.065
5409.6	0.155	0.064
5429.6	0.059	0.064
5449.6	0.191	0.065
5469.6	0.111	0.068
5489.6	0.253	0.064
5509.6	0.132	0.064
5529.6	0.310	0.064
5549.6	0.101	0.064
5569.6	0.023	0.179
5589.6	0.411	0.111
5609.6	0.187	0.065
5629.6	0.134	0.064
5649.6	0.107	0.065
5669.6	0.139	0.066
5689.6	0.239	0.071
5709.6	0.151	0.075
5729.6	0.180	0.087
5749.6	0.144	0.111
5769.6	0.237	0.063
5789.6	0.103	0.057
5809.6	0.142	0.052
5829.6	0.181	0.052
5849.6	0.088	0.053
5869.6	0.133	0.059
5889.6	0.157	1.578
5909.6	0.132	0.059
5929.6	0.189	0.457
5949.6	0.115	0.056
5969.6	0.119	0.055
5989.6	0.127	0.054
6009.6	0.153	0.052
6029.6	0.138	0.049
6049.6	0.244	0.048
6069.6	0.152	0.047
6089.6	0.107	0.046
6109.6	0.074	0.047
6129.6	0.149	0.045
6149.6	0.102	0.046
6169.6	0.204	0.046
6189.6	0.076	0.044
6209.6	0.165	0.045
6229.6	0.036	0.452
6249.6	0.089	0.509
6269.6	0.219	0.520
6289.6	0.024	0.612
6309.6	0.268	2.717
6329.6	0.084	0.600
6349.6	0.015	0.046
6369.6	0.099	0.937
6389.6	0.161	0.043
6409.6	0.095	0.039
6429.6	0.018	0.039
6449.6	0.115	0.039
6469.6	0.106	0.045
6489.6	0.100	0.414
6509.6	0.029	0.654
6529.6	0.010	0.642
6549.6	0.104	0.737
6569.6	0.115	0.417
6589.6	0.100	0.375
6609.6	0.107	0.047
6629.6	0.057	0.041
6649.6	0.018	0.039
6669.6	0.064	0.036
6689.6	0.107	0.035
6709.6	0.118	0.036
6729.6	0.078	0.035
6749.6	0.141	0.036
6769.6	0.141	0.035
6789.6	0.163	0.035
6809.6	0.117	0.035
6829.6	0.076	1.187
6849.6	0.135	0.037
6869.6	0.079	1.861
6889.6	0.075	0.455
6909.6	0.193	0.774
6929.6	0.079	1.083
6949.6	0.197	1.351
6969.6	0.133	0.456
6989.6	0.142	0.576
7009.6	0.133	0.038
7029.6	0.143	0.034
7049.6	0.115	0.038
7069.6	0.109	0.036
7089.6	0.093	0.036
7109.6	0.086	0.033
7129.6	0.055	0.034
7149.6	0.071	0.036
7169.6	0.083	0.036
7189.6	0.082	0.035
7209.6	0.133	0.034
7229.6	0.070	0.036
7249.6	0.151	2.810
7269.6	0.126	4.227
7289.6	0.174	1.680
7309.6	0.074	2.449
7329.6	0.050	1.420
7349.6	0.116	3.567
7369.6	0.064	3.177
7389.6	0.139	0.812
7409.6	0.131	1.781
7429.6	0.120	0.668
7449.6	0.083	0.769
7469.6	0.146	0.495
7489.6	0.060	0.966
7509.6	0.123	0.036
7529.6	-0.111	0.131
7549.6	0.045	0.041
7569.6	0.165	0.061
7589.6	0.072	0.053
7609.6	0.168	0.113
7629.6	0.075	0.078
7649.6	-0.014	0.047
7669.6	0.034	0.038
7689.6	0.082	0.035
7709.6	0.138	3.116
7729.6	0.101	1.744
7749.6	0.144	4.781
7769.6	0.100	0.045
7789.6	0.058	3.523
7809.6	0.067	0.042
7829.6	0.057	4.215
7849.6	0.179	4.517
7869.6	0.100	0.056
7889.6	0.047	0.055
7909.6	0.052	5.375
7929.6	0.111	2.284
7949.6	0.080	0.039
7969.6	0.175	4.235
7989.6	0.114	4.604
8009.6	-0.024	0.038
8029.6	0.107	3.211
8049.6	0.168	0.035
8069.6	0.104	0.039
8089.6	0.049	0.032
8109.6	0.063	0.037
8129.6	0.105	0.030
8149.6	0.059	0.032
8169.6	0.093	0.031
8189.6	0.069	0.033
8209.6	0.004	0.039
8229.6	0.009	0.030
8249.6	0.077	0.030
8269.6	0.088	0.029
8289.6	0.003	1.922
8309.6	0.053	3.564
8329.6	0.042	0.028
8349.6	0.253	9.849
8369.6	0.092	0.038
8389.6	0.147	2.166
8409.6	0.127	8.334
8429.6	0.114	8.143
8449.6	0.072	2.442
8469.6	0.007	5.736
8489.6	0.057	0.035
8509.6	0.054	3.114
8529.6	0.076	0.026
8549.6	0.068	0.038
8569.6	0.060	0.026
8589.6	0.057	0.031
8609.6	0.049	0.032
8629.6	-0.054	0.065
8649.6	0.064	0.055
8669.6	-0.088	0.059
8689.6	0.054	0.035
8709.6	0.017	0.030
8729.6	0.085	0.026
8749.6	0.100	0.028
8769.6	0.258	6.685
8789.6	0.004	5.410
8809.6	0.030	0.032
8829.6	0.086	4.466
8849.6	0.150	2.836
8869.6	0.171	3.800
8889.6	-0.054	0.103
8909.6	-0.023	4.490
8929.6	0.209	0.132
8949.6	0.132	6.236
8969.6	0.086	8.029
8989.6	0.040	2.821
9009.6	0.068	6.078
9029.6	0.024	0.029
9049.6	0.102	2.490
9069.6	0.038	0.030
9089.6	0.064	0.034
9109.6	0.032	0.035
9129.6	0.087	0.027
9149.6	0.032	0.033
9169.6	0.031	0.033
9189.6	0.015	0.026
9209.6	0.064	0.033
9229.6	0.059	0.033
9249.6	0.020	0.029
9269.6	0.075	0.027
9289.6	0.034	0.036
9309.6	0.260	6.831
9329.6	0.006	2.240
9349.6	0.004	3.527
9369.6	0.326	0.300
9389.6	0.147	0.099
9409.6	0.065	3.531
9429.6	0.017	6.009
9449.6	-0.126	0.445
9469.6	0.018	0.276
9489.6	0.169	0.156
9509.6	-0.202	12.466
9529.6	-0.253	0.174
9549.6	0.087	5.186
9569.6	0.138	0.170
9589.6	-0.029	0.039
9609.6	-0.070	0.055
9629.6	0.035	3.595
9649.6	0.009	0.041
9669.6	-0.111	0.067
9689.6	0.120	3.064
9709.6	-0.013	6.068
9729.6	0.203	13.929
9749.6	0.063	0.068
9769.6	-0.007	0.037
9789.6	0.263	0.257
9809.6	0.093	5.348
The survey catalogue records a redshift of 0.52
